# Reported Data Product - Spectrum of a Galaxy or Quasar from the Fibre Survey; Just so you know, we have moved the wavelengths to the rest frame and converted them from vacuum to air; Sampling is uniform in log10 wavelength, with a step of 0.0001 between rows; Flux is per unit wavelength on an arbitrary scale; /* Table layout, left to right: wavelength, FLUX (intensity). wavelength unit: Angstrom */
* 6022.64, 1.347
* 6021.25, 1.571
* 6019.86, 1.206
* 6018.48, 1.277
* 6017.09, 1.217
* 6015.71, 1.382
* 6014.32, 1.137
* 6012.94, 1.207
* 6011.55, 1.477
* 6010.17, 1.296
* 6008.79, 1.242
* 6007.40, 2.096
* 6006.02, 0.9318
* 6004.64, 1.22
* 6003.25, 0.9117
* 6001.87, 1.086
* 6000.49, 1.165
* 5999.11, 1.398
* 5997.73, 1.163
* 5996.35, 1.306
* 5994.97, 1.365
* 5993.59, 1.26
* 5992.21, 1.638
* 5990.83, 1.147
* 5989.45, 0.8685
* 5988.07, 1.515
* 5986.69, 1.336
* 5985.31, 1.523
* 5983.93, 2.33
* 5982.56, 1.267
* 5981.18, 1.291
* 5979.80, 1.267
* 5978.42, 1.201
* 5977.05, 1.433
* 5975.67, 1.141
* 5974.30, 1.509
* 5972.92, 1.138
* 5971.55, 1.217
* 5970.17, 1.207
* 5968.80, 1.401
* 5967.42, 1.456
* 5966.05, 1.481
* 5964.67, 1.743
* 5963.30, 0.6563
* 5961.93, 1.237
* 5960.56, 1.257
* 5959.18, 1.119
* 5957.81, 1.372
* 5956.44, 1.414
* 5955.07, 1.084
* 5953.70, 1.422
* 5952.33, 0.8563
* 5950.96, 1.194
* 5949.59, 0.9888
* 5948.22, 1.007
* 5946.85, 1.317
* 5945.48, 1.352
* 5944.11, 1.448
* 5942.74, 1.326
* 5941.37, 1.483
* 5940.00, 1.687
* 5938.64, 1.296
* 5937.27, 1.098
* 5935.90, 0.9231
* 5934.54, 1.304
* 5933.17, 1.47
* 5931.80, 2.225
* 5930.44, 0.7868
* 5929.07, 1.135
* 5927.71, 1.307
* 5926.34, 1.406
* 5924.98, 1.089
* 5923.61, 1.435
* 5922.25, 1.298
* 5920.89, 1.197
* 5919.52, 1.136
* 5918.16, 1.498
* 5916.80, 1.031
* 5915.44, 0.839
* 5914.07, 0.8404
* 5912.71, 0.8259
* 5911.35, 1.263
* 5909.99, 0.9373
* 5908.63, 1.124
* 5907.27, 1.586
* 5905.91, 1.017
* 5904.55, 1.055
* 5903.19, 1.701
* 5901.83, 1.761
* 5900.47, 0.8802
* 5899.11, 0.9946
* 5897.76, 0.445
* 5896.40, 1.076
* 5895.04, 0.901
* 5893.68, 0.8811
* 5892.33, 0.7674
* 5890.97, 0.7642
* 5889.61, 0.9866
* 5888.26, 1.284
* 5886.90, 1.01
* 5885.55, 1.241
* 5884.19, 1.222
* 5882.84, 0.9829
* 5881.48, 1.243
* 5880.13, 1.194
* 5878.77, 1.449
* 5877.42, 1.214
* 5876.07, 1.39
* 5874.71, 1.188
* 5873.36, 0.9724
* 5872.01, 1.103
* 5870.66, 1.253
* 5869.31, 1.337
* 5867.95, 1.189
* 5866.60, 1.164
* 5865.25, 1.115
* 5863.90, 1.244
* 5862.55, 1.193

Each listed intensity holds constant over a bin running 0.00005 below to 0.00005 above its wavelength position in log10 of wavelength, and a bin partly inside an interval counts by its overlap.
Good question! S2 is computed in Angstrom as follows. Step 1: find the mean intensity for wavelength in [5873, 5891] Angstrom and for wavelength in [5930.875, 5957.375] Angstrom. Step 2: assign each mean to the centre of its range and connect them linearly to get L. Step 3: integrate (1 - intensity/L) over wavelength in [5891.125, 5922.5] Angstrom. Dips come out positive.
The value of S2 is 3.7 Angstrom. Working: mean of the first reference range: 1.17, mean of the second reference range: 1.31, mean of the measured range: 1.08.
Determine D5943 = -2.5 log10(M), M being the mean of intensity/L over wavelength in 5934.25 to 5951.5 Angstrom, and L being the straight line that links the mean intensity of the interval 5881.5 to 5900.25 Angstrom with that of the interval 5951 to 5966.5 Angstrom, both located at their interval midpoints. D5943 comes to -0.08 mag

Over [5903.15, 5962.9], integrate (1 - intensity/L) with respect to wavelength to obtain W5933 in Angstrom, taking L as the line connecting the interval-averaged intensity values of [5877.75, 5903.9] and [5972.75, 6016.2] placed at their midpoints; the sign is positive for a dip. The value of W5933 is -2.1 Angstrom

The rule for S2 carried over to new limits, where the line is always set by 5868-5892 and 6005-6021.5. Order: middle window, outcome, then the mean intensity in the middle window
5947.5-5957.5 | 0.8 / 1.15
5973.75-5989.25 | -1.6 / 1.42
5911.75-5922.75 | 1.1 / 1.08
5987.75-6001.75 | 0.4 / 1.27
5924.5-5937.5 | -0.6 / 1.28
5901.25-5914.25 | -0.3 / 1.22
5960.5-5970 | -0.4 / 1.32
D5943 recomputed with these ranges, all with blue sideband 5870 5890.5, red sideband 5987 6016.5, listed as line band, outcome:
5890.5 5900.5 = 0.38 mag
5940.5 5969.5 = -0.03 mag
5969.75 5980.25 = -0.01 mag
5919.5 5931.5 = -0.02 mag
